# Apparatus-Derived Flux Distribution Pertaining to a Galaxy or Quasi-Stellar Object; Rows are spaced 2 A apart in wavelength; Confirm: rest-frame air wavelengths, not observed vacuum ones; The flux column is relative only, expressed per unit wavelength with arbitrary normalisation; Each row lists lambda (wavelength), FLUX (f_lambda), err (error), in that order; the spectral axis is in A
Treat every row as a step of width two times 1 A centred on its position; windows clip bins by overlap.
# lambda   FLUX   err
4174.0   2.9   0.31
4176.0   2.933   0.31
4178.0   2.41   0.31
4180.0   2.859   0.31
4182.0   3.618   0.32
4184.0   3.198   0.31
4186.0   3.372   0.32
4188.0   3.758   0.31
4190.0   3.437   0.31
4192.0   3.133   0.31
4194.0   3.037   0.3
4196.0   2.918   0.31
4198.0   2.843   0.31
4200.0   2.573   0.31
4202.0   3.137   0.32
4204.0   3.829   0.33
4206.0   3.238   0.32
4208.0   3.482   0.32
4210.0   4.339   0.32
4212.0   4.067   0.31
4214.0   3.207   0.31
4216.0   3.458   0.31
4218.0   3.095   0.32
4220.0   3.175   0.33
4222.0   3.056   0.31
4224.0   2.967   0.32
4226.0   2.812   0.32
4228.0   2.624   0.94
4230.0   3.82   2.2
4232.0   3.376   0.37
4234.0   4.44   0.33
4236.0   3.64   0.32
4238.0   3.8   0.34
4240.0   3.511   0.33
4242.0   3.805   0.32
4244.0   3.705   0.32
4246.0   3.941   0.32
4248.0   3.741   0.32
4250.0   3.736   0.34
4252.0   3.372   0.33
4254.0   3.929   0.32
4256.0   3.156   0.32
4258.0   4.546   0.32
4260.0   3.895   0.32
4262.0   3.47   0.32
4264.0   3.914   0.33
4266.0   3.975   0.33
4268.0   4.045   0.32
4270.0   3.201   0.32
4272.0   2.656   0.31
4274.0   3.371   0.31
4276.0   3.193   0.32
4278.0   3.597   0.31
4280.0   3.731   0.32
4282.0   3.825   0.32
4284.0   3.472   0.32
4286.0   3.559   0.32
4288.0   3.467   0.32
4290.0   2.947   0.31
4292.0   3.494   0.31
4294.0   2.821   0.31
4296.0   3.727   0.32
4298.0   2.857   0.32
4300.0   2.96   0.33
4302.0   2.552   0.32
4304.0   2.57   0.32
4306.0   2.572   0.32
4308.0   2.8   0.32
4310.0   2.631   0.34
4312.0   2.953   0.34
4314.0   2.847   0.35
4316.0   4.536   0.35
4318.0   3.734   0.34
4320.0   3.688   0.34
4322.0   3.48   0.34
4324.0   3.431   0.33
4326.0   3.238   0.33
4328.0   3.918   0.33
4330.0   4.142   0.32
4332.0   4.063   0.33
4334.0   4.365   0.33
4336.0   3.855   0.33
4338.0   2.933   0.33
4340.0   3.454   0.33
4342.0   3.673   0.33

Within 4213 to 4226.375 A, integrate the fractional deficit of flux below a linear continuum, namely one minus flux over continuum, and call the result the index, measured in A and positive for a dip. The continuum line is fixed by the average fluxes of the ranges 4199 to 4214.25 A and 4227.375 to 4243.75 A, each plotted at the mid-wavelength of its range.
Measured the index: 1.66 A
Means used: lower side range 3.5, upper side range 3.65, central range 3.12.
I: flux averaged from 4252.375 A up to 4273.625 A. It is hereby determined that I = 3.66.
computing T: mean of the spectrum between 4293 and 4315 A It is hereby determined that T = 2.84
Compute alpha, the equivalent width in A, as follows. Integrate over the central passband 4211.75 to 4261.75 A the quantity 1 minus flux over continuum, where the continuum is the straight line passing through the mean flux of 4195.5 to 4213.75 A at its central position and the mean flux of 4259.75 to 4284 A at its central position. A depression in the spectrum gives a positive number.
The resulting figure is -1.09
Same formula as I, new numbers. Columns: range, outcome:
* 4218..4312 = 3.39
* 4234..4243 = 3.77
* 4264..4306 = 3.3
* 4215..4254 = 3.49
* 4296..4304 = 2.88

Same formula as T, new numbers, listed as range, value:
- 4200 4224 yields 3.4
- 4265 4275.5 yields 3.44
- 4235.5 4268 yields 3.77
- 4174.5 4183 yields 2.95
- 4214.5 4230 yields 3.08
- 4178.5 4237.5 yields 3.32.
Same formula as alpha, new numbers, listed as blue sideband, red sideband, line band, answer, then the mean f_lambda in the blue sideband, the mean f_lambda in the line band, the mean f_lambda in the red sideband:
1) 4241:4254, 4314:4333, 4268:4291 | 2.1 A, 3.73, 3.39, 3.75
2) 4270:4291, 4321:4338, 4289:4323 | 4.3 A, 3.37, 3.13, 3.76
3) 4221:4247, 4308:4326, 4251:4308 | 0.9 A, 3.5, 3.38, 3.37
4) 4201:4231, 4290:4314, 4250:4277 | -4.3 A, 3.35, 3.6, 2.9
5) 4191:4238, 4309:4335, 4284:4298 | 0.9 A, 3.33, 3.31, 3.62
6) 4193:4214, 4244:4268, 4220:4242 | 1.0 A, 3.34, 3.41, 3.8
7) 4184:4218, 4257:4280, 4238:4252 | -0.7 A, 3.35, 3.72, 3.63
